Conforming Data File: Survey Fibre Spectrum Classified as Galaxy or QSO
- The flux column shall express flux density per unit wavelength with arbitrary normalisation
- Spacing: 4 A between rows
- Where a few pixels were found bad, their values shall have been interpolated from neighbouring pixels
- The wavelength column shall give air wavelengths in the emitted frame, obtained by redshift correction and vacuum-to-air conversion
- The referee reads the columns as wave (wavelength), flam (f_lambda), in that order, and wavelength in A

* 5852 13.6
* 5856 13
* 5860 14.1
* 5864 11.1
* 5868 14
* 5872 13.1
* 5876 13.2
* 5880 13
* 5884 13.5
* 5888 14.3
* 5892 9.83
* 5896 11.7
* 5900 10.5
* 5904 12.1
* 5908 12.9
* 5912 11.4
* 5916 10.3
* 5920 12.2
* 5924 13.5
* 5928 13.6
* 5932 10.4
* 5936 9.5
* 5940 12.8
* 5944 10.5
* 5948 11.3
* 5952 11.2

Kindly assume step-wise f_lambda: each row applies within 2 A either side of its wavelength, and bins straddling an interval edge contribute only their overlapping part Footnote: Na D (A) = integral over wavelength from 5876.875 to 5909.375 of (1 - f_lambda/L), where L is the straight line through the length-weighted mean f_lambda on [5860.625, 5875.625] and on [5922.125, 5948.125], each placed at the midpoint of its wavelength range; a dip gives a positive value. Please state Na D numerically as 0.5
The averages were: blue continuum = 12.9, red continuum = 11.7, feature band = 12.2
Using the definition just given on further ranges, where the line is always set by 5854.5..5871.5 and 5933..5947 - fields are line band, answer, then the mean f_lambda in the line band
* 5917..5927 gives -1.1 A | 12.7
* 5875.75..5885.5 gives -0.5 A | 13.2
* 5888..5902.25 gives 1.1 A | 11.2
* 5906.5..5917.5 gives 0.2 A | 11.5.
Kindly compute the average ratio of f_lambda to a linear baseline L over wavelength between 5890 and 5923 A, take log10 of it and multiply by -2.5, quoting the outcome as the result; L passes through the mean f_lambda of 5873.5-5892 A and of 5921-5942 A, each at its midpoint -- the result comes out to 0.100 mag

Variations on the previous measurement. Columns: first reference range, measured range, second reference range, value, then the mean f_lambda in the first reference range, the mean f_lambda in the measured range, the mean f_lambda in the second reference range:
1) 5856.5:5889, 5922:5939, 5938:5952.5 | 0.003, 13.2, 11.8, 11.5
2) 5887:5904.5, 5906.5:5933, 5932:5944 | -0.086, 11.5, 12.1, 10.9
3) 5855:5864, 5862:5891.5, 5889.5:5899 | -0.090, 13.1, 13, 10.9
